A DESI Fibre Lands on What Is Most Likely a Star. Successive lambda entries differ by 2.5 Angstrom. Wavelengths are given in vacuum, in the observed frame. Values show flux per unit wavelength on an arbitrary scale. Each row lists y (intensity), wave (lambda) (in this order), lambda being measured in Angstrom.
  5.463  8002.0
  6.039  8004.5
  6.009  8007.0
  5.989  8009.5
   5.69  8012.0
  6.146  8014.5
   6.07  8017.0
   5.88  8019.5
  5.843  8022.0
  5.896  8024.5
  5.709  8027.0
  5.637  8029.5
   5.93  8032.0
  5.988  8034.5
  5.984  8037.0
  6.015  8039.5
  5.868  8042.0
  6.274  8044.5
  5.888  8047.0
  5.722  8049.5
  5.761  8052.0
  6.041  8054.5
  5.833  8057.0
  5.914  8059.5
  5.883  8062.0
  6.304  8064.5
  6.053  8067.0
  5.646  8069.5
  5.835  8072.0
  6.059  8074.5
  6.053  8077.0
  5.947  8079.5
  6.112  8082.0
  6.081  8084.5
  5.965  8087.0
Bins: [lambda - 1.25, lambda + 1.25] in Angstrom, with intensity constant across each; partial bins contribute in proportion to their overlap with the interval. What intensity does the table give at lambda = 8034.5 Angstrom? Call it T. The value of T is 5.988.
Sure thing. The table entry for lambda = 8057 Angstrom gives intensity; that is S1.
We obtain 5.833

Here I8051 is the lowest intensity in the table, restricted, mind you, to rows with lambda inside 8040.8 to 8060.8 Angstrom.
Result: 5.722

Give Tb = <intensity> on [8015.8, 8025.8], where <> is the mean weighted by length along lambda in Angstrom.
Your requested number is 5.92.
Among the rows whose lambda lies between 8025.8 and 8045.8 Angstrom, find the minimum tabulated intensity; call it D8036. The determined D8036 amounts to 5.637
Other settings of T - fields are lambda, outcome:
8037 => 5.984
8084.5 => 6.081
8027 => 5.709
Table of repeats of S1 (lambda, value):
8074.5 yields 6.059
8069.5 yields 5.646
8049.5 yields 5.722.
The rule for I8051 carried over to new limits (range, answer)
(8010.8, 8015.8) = 5.69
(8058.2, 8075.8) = 5.646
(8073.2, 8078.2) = 6.053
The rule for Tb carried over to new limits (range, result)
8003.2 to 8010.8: 6.01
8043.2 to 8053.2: 5.91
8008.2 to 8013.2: 5.84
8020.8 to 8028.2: 5.82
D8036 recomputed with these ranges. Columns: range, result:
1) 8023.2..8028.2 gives 5.709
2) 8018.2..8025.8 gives 5.843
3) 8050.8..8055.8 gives 5.761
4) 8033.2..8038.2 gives 5.984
